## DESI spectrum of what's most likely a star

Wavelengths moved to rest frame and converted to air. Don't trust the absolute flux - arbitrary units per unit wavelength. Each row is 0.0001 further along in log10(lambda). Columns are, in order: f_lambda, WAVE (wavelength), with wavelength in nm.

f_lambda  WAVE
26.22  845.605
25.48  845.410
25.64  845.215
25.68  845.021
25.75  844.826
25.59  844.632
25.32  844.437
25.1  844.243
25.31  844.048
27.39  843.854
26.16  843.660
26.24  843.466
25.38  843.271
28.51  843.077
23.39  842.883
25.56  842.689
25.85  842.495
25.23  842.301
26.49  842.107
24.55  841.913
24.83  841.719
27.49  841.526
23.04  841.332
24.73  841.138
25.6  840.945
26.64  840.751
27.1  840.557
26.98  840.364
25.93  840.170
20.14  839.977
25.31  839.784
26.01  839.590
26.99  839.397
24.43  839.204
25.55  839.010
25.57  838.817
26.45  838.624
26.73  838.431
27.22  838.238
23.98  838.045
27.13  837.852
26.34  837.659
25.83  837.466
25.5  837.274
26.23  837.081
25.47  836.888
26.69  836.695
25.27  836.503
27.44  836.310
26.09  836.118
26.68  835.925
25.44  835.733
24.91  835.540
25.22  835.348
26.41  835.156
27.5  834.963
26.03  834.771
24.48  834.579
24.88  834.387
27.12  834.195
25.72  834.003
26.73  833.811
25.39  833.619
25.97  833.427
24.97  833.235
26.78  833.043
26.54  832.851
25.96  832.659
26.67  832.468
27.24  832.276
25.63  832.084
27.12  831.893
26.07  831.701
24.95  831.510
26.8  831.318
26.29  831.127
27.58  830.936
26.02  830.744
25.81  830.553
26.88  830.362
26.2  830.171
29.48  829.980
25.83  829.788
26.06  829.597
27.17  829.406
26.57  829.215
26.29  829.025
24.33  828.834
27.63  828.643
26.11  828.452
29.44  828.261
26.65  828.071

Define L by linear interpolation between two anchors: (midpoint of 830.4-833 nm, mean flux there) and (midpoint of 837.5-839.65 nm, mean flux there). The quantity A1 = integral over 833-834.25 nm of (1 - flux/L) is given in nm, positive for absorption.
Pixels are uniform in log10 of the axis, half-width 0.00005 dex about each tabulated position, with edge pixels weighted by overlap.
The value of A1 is 0.01 nm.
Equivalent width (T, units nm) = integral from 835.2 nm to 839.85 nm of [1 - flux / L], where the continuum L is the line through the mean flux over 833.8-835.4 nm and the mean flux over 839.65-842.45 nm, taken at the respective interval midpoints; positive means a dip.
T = -0.047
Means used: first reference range 26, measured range 25.9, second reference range 25.3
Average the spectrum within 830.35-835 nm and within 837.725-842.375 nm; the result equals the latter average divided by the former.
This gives 0.98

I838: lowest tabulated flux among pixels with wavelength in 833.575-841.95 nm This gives 20.14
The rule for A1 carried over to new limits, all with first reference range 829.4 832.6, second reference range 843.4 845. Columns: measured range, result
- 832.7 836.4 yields 0.049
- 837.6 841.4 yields 0.072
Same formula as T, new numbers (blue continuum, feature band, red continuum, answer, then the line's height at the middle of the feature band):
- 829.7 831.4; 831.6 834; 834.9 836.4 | 0.025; 26.5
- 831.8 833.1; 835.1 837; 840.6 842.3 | 0.012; 26.1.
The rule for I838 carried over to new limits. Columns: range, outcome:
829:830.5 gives 25.83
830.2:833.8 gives 24.95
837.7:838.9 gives 23.98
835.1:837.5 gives 24.91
